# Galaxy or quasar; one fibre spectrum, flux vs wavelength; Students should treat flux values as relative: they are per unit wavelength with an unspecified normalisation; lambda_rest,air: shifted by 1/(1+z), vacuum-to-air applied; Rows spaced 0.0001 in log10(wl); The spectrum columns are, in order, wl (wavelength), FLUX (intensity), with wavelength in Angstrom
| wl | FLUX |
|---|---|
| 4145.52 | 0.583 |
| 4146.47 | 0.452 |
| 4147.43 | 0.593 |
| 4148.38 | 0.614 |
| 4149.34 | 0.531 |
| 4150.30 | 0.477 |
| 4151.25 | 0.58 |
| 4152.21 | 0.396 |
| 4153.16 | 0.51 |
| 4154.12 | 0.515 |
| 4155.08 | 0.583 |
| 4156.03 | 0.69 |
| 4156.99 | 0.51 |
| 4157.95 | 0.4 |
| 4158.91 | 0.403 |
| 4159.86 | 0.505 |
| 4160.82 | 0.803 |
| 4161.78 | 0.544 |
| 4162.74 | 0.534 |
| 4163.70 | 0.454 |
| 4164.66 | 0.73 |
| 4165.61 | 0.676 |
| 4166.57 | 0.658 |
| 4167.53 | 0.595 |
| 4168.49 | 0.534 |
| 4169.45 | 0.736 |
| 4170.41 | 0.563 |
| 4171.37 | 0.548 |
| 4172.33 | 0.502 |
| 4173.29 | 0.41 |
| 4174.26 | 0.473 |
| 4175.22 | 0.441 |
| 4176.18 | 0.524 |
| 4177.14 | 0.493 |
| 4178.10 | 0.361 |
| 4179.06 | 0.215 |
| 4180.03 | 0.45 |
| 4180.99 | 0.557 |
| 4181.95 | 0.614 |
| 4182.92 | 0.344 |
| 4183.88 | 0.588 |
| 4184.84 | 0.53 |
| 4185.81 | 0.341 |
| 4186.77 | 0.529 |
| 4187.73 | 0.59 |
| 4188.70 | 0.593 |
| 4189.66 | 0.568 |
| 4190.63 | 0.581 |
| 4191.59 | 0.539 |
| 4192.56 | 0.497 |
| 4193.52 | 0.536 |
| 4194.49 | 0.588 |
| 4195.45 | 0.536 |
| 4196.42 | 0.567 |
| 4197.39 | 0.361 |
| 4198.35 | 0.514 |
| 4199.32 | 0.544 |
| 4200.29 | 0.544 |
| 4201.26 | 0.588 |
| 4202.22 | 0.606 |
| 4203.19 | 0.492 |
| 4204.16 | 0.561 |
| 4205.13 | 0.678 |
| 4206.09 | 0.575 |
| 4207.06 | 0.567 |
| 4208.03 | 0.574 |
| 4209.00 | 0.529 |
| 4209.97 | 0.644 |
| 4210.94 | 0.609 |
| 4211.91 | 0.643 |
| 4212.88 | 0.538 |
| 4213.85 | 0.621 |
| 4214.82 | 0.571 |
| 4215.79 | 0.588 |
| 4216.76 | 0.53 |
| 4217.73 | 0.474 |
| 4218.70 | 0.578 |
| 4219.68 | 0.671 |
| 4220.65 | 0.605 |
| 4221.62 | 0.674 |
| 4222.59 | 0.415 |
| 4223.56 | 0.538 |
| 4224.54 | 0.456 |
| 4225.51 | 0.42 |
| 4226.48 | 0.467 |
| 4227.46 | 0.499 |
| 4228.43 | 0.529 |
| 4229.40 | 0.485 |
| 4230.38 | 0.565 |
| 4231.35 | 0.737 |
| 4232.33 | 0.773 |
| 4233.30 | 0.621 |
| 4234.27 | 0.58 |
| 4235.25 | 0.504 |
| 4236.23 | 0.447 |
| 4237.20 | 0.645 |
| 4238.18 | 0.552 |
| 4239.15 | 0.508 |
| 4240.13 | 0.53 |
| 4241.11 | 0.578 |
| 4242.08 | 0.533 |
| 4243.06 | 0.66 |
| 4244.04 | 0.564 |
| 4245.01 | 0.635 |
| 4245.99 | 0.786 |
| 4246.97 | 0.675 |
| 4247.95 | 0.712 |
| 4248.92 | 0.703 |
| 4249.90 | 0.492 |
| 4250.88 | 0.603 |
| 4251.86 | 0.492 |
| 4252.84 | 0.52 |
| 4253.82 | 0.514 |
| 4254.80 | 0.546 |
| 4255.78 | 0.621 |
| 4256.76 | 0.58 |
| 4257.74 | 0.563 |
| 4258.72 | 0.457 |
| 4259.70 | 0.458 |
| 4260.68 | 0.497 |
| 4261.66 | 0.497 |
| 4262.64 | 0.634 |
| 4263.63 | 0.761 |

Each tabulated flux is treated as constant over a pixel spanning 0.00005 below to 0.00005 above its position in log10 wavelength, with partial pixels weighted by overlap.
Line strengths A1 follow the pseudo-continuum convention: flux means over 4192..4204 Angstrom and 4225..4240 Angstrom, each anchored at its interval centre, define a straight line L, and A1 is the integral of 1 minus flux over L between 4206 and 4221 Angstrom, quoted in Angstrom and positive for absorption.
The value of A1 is -1.1 Angstrom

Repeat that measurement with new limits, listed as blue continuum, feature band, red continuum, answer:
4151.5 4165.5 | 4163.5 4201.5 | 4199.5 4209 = 2.3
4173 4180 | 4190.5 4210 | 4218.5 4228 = -3.1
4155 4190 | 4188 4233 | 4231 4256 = 0.3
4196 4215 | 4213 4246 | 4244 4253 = 1.9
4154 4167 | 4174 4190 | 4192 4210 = 2.2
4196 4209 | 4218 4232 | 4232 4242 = 0.4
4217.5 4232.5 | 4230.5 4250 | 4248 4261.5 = -2.3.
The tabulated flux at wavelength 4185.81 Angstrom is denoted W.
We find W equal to 0.341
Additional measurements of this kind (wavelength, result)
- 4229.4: 0.485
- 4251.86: 0.492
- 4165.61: 0.676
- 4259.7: 0.458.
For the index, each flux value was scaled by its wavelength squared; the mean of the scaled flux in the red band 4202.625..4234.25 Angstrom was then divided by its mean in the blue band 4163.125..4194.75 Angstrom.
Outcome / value 1.11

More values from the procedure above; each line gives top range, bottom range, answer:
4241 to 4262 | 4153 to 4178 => 1.10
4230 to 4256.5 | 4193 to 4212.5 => 1.08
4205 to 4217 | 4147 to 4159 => 1.15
